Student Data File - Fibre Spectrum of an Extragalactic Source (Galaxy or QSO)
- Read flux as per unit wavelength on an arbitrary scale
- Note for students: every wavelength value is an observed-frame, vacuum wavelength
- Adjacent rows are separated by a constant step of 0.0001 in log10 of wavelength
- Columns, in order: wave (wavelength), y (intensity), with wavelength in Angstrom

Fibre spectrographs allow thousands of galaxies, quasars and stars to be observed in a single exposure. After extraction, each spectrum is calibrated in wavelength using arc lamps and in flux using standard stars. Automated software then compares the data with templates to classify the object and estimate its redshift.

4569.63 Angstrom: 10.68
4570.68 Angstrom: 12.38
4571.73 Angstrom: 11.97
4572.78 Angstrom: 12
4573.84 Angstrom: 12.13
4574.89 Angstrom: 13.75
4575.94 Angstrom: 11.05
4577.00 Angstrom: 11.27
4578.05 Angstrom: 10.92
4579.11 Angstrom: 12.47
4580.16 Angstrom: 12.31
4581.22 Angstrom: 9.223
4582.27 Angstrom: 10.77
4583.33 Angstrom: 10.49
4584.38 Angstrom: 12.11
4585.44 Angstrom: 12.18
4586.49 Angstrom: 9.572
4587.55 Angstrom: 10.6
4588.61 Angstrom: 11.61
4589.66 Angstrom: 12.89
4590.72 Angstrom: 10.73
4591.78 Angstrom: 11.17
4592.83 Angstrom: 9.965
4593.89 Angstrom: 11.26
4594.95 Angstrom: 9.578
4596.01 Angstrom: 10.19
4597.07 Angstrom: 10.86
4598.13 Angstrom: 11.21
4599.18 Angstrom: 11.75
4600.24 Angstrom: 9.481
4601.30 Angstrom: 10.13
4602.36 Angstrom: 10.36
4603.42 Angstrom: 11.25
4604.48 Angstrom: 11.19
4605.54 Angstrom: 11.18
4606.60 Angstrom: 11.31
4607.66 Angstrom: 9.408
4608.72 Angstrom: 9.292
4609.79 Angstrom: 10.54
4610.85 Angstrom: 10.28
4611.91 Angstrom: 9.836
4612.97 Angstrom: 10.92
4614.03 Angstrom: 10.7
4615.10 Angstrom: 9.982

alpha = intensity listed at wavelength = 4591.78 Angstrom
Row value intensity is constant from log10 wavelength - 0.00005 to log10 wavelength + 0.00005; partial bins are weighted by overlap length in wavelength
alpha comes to 11.17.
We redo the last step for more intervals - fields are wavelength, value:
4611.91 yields 9.836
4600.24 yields 9.481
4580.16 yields 12.31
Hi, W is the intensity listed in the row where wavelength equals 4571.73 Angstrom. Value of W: 11.97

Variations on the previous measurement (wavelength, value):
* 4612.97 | 10.92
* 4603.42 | 11.25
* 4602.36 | 10.36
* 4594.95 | 9.578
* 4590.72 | 10.73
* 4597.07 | 10.86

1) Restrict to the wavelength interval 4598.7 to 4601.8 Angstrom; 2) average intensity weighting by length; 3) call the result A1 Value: 10.4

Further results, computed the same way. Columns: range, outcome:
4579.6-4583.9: 10.7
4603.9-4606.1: 11.2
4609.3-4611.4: 10.4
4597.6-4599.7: 11.5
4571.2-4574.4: 12.1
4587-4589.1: 11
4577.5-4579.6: 11.7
